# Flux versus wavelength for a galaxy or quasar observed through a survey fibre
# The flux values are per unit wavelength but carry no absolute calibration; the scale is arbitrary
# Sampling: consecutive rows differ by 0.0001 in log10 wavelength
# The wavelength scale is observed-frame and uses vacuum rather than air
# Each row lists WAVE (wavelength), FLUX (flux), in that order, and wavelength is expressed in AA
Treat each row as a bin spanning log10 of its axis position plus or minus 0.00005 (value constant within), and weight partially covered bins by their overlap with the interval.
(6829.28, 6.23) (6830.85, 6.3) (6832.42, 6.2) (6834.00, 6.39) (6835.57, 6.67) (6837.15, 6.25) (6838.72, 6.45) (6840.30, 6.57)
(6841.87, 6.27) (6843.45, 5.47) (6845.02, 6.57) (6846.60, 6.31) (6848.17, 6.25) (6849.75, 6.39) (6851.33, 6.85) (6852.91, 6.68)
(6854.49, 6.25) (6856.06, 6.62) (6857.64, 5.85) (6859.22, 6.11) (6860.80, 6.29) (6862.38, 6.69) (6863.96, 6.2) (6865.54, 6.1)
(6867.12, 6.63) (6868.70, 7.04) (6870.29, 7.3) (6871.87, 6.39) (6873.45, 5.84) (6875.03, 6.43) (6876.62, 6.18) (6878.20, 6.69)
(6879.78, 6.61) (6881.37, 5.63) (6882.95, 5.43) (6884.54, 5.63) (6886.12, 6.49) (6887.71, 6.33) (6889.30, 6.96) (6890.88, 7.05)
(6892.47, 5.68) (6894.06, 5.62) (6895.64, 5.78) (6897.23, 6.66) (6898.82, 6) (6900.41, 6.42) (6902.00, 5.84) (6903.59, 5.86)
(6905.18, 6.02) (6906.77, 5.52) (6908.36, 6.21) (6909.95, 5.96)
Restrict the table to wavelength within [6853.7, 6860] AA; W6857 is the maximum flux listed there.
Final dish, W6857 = 6.62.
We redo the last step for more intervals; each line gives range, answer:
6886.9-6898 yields 7.05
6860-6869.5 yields 7.04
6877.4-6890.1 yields 6.96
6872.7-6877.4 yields 6.43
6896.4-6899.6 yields 6.66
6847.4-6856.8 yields 6.85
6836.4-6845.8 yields 6.57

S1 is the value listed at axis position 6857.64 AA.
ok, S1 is 5.85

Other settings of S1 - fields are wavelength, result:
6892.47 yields 5.68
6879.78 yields 6.61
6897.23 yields 6.66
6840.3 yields 6.57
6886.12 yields 6.49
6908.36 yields 6.21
